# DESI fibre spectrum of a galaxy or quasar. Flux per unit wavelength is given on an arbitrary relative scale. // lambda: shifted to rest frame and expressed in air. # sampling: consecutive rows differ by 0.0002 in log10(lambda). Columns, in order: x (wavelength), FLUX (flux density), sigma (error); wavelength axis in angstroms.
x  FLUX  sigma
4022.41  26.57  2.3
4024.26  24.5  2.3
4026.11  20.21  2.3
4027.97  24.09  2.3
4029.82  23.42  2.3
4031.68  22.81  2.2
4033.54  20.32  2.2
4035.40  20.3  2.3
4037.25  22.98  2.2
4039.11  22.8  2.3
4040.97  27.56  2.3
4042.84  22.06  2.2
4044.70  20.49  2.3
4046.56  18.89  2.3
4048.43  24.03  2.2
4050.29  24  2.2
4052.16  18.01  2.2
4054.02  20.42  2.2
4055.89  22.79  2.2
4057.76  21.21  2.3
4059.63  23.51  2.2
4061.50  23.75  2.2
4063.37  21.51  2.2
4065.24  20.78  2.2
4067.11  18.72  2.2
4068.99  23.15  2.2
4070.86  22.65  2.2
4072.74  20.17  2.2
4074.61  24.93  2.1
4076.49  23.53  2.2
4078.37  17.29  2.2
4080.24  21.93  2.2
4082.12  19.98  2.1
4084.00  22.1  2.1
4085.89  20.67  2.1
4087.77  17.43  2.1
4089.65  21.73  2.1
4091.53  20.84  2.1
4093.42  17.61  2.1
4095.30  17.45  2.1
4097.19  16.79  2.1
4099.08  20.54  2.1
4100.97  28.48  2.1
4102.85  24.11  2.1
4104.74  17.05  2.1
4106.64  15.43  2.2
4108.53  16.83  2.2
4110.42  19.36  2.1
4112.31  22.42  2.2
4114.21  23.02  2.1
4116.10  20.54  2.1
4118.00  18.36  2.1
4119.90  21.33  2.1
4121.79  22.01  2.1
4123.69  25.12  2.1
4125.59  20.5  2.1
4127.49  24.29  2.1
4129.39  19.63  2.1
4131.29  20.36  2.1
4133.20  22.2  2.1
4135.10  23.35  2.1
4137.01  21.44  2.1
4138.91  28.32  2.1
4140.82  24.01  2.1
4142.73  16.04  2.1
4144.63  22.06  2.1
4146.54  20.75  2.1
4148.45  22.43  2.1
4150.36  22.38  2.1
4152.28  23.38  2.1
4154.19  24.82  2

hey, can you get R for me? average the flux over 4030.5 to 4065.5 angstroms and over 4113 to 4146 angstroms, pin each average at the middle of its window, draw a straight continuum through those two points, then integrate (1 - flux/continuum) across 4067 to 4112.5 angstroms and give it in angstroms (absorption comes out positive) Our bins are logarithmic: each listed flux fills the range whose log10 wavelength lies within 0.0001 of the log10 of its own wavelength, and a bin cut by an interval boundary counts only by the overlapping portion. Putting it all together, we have 3.2 angstroms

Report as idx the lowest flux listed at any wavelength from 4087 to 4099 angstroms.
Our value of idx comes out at 16.79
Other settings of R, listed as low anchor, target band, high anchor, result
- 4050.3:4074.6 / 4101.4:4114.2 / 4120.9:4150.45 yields 1.23 angstroms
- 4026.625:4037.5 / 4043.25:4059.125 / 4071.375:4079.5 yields 0.43 angstroms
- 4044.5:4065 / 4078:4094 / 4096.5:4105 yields 1.27 angstroms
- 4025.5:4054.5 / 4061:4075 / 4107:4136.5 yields -0.02 angstroms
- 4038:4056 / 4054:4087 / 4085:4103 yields -0.59 angstroms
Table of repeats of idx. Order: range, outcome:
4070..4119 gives 15.43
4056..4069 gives 18.72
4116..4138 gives 18.36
